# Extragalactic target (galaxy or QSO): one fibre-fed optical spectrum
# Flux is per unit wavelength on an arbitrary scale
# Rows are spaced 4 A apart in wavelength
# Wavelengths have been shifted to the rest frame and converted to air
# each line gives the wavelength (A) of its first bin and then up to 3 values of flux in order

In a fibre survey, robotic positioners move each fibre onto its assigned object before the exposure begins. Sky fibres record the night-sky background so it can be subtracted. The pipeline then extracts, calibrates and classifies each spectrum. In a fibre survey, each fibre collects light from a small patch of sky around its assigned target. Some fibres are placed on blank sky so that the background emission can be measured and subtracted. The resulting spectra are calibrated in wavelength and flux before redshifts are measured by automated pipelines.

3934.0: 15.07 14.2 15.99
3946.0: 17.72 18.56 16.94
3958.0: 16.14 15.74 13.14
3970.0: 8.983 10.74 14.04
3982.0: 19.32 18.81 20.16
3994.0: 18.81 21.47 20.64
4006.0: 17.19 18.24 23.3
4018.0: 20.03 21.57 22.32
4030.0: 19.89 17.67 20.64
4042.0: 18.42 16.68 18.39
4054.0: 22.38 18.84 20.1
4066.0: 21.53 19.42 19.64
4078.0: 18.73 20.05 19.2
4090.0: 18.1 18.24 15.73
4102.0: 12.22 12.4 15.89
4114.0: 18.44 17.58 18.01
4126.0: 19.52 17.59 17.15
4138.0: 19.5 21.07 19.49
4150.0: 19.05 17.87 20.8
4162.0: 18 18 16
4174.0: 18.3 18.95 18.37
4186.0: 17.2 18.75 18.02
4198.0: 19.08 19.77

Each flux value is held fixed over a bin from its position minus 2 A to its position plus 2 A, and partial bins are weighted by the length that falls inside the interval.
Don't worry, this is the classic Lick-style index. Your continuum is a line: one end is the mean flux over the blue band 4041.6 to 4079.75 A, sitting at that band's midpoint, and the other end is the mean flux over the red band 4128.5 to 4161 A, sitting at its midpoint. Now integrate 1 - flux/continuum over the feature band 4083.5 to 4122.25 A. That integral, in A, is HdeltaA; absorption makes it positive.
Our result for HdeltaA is 5.43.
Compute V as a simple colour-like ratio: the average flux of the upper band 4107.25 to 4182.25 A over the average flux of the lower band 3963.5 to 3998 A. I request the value 1.2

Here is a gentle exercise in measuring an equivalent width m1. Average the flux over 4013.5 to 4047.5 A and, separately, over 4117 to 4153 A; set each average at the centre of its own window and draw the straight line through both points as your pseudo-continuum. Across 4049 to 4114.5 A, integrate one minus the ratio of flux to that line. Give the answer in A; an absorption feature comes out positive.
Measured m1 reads 4.12 A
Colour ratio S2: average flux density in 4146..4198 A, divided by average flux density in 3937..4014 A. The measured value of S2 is 1.09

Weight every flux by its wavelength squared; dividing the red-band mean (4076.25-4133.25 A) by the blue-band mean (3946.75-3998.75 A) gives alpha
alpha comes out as 1.1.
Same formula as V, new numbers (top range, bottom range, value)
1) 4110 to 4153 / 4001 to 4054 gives 0.94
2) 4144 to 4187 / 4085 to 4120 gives 1.13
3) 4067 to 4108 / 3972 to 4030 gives 0.92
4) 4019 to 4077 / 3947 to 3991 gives 1.27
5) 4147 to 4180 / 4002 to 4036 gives 0.92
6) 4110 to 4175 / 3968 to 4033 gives 1.00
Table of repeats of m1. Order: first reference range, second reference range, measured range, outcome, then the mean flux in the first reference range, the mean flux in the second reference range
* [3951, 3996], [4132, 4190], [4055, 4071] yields -2.9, 15.8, 18.6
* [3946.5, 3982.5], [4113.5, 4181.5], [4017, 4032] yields -4.7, 14.8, 18.5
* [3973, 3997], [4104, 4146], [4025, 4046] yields -2.2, 17.4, 17.8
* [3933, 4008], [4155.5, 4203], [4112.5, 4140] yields -0.5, 16.5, 18.4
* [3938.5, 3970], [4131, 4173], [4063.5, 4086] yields -3.0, 15.8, 18.7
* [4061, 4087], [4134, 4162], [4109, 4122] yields 1.3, 19.8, 19.3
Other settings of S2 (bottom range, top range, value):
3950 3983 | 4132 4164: 1.32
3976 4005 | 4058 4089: 1.04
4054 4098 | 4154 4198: 0.94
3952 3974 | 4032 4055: 1.36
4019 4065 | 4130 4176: 0.94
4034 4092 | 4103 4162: 0.93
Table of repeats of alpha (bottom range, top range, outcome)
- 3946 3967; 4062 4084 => 1.29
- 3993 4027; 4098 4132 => 0.85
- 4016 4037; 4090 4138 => 0.86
